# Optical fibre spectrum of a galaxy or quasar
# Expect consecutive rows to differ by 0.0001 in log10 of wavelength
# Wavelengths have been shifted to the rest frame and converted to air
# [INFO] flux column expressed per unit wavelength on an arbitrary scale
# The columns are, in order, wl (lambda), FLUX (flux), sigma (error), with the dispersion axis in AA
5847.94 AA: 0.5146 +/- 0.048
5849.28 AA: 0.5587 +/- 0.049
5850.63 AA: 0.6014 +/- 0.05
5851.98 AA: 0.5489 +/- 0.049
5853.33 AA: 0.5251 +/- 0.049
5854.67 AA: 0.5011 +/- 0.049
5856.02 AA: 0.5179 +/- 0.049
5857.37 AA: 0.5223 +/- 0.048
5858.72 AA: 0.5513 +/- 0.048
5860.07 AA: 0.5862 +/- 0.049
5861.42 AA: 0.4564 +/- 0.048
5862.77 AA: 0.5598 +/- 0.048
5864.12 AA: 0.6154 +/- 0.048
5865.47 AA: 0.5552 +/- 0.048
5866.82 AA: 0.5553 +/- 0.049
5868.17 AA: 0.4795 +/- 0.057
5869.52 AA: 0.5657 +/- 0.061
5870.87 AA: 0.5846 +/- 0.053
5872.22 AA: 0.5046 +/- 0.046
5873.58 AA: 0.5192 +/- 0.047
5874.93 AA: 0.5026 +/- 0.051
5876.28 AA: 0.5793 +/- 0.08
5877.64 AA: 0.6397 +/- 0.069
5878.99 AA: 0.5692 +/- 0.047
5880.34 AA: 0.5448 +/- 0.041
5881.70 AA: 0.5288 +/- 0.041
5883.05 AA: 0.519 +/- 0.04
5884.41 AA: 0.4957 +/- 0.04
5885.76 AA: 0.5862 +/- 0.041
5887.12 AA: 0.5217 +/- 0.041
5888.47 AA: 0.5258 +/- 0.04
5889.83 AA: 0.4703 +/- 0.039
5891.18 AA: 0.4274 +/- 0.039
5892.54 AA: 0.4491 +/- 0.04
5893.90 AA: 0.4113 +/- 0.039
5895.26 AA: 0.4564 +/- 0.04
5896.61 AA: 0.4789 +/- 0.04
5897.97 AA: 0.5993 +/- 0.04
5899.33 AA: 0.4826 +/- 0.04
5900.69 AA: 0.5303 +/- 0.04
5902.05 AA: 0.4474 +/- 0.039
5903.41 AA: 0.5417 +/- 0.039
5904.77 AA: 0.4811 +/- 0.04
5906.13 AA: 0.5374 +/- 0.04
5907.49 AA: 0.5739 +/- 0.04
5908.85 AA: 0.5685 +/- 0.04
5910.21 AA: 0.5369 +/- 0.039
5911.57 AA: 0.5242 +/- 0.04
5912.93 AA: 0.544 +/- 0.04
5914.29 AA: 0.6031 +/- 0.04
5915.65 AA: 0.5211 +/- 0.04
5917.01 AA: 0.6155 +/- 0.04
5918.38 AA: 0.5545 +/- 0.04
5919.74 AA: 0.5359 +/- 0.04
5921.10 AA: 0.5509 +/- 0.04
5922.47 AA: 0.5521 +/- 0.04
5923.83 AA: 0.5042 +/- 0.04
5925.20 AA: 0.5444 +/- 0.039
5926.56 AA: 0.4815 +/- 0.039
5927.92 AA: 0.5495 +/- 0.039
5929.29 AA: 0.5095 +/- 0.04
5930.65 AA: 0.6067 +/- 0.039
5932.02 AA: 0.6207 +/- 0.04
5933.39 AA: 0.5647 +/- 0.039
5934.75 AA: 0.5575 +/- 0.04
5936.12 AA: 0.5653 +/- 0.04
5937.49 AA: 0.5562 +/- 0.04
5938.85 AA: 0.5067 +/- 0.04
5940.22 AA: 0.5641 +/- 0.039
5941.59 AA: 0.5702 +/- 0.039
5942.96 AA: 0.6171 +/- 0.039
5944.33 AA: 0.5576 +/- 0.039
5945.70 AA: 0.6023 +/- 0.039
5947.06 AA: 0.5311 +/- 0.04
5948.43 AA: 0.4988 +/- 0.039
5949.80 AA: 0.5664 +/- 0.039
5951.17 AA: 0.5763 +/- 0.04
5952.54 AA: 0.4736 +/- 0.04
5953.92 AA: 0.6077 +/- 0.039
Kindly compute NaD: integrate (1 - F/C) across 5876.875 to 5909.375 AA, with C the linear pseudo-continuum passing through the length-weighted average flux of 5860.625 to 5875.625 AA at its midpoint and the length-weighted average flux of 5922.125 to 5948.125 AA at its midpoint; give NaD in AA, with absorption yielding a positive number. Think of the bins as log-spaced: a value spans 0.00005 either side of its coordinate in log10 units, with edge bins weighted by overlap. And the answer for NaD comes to 1.7 AA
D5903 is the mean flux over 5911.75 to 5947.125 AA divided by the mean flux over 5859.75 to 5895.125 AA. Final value 1.1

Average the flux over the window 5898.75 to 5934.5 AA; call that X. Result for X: 0.542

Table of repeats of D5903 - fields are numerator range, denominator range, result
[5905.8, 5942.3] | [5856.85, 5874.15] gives 1.02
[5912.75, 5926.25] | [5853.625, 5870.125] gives 1.02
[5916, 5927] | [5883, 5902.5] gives 1.10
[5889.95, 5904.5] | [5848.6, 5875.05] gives 0.89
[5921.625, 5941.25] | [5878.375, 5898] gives 1.09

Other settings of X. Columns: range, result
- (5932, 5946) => 0.568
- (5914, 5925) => 0.552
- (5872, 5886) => 0.544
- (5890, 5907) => 0.487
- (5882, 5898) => 0.492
